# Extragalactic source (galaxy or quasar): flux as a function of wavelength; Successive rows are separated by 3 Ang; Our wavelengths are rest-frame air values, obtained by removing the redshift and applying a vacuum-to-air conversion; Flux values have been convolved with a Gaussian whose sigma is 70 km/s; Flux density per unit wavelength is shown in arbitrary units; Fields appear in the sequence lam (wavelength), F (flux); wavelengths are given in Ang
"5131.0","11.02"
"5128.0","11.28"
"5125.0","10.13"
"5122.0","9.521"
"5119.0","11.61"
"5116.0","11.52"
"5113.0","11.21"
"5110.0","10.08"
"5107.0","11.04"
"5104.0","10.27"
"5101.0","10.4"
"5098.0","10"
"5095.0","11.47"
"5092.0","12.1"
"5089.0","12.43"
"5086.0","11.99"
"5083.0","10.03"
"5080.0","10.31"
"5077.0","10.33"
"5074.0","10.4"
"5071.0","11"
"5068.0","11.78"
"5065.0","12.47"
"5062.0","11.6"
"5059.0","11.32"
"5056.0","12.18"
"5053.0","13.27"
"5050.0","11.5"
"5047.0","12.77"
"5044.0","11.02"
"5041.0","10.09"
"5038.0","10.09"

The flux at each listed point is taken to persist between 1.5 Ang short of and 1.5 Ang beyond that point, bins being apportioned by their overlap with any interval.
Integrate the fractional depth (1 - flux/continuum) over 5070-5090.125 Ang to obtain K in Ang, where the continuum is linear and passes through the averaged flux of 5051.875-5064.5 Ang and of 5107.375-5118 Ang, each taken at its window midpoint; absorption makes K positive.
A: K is 1.3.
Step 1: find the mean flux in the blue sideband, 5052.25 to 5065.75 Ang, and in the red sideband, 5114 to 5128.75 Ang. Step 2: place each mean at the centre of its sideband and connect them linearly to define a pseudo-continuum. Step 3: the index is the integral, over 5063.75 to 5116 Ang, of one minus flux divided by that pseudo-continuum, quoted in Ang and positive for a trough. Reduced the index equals 1.9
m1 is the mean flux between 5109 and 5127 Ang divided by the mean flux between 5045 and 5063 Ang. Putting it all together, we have 0.89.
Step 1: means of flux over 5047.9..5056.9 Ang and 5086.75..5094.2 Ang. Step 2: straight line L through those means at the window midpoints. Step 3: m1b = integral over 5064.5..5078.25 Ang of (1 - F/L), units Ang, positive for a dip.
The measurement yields 1.3 Ang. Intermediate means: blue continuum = 12.4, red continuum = 12.2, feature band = 11.1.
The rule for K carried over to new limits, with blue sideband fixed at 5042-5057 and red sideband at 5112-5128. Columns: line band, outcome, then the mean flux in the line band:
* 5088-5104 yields 0.2 Ang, 11.1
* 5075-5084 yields 1.0 Ang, 10.2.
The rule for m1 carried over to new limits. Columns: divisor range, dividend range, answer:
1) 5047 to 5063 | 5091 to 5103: 0.91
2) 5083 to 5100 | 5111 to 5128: 0.95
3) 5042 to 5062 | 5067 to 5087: 0.90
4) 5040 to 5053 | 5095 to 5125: 0.92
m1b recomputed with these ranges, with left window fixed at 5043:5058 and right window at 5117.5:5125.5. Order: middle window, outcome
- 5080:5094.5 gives -0.3 Ang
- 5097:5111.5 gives 0.7 Ang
